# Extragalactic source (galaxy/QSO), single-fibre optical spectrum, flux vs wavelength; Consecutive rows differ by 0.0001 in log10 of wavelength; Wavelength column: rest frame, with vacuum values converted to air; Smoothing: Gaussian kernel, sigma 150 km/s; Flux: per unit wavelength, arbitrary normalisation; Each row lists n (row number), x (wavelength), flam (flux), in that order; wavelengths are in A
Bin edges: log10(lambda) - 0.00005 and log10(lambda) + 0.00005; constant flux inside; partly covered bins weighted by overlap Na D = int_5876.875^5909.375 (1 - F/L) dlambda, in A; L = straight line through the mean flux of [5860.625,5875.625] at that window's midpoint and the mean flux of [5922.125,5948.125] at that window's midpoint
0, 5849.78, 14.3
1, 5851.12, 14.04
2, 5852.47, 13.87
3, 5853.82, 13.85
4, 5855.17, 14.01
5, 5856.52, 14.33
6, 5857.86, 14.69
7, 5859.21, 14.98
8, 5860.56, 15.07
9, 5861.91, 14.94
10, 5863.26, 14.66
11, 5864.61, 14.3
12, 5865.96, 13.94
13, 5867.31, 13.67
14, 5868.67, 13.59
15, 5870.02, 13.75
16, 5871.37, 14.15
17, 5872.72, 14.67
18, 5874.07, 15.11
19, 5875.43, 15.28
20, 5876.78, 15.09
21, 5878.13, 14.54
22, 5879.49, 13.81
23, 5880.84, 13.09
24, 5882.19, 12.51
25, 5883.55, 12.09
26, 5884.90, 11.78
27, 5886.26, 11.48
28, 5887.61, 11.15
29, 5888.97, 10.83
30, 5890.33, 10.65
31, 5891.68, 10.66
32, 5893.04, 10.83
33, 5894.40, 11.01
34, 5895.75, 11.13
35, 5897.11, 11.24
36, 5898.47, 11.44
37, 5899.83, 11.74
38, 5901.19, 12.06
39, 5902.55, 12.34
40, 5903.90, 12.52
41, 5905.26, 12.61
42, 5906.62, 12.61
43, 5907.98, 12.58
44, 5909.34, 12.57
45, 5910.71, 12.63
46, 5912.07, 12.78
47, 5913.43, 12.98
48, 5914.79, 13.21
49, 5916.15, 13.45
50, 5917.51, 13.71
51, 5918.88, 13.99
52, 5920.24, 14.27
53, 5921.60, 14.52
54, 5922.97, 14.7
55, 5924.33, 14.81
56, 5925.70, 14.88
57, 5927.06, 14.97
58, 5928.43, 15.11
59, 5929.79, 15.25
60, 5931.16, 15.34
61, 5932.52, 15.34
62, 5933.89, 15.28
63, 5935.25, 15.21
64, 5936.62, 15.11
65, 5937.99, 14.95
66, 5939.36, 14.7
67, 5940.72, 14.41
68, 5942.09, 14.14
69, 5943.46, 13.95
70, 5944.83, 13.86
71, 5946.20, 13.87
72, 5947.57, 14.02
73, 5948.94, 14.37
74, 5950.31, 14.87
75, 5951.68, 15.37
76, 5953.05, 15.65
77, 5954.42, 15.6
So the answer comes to 5.6 A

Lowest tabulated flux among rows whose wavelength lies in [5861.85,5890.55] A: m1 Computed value 10.65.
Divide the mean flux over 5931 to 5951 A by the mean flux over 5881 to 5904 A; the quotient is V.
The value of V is 1.3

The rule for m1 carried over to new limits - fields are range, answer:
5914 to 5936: 13.21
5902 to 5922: 12.34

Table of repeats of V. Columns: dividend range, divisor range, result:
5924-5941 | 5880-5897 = 1.31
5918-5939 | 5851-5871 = 1.05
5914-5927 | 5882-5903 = 1.25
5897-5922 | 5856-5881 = 0.89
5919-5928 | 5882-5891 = 1.28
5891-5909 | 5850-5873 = 0.83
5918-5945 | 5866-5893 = 1.13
